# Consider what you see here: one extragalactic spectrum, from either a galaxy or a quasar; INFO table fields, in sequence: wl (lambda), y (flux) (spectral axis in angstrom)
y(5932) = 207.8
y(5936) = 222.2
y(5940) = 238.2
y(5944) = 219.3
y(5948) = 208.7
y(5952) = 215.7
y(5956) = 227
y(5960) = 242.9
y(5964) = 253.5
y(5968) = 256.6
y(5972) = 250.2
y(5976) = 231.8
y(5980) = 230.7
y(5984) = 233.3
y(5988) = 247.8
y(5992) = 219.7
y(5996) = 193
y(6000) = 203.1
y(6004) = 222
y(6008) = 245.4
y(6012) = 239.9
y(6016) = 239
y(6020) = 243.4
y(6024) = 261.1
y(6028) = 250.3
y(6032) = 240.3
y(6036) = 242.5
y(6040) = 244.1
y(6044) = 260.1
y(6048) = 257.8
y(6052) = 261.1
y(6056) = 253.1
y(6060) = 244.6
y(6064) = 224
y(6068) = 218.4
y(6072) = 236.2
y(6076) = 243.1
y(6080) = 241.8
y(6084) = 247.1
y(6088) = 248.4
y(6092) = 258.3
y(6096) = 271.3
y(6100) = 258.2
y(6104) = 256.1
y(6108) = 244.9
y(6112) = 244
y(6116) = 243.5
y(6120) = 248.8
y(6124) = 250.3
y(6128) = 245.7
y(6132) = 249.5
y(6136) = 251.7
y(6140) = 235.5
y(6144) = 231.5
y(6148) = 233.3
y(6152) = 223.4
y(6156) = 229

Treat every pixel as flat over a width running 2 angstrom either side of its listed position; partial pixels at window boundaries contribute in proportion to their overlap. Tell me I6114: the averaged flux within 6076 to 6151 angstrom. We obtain 247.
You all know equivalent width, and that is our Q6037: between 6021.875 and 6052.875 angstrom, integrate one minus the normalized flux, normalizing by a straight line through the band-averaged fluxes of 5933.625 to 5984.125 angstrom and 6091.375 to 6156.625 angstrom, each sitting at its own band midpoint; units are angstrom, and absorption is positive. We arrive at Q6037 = -1.7 angstrom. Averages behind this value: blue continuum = 233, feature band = 252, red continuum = 246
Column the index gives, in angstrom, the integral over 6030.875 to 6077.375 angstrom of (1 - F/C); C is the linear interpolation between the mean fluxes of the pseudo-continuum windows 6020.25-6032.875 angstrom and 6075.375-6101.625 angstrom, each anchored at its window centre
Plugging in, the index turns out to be 1.4 angstrom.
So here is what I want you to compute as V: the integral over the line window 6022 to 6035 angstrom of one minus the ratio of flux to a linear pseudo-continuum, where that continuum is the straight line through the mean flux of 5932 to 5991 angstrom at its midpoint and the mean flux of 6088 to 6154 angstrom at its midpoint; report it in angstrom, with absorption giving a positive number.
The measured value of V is -0.6 angstrom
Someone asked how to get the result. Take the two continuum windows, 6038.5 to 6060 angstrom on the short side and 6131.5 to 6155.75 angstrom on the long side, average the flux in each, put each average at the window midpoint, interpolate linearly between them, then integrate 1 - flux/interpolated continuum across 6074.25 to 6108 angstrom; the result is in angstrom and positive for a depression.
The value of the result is -0.87 angstrom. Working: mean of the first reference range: 255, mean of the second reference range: 236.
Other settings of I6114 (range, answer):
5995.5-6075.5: 240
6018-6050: 250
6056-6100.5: 245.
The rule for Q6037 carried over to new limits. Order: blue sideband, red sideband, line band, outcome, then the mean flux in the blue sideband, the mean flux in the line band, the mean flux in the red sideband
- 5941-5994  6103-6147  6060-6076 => 0.69 angstrom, 234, 231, 245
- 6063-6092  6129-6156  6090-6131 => -2.41 angstrom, 239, 252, 237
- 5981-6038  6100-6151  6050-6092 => -0.49 angstrom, 234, 243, 245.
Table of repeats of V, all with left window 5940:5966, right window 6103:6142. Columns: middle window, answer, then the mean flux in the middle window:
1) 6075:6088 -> -0.1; 245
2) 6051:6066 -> -0.3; 245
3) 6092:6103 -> -0.8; 263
